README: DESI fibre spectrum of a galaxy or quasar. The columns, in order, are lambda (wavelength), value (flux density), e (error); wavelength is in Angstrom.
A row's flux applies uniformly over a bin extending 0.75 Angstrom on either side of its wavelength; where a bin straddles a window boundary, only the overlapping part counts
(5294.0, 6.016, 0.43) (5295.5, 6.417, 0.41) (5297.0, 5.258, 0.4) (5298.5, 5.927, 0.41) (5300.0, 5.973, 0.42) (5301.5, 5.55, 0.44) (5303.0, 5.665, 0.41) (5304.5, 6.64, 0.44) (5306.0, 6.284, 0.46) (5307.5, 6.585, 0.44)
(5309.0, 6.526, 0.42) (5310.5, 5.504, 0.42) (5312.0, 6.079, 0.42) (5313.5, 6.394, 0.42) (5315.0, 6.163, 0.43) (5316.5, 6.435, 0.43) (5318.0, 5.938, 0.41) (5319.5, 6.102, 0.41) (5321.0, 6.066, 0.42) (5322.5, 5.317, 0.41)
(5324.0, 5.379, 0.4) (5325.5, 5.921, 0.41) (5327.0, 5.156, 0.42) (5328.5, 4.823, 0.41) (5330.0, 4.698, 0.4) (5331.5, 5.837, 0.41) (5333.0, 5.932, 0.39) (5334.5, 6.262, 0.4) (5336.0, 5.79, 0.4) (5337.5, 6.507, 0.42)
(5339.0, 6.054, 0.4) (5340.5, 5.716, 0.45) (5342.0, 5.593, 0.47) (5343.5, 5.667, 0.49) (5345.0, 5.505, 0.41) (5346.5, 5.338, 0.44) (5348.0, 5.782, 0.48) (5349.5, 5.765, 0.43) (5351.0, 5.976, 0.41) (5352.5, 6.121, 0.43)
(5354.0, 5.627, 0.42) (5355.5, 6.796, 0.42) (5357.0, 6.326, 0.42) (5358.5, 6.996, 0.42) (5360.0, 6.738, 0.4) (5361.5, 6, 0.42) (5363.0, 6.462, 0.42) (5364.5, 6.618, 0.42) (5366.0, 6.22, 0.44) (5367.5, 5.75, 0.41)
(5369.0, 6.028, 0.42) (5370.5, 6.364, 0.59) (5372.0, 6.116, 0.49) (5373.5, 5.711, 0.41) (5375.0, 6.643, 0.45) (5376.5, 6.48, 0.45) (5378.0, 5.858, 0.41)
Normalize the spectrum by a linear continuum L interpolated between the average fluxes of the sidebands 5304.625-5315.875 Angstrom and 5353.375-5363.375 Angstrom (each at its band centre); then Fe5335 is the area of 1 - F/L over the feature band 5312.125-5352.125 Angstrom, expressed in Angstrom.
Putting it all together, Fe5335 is 3.5 Angstrom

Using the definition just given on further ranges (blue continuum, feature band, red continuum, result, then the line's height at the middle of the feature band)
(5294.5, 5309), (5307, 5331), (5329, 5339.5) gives 0.5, 5.94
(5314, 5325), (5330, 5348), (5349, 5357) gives 0.7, 6.02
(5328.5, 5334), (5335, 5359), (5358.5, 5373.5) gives -0.6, 5.81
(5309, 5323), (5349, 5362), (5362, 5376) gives -0.2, 6.17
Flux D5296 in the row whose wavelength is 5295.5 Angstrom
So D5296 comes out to 6.417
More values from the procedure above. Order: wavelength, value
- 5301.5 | 5.55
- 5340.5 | 5.716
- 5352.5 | 6.121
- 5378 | 5.858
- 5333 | 5.932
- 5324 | 5.379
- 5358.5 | 6.996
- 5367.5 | 5.75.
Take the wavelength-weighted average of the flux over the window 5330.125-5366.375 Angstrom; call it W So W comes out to 6.04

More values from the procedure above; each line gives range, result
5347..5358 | 6.06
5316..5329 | 5.68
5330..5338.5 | 5.94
